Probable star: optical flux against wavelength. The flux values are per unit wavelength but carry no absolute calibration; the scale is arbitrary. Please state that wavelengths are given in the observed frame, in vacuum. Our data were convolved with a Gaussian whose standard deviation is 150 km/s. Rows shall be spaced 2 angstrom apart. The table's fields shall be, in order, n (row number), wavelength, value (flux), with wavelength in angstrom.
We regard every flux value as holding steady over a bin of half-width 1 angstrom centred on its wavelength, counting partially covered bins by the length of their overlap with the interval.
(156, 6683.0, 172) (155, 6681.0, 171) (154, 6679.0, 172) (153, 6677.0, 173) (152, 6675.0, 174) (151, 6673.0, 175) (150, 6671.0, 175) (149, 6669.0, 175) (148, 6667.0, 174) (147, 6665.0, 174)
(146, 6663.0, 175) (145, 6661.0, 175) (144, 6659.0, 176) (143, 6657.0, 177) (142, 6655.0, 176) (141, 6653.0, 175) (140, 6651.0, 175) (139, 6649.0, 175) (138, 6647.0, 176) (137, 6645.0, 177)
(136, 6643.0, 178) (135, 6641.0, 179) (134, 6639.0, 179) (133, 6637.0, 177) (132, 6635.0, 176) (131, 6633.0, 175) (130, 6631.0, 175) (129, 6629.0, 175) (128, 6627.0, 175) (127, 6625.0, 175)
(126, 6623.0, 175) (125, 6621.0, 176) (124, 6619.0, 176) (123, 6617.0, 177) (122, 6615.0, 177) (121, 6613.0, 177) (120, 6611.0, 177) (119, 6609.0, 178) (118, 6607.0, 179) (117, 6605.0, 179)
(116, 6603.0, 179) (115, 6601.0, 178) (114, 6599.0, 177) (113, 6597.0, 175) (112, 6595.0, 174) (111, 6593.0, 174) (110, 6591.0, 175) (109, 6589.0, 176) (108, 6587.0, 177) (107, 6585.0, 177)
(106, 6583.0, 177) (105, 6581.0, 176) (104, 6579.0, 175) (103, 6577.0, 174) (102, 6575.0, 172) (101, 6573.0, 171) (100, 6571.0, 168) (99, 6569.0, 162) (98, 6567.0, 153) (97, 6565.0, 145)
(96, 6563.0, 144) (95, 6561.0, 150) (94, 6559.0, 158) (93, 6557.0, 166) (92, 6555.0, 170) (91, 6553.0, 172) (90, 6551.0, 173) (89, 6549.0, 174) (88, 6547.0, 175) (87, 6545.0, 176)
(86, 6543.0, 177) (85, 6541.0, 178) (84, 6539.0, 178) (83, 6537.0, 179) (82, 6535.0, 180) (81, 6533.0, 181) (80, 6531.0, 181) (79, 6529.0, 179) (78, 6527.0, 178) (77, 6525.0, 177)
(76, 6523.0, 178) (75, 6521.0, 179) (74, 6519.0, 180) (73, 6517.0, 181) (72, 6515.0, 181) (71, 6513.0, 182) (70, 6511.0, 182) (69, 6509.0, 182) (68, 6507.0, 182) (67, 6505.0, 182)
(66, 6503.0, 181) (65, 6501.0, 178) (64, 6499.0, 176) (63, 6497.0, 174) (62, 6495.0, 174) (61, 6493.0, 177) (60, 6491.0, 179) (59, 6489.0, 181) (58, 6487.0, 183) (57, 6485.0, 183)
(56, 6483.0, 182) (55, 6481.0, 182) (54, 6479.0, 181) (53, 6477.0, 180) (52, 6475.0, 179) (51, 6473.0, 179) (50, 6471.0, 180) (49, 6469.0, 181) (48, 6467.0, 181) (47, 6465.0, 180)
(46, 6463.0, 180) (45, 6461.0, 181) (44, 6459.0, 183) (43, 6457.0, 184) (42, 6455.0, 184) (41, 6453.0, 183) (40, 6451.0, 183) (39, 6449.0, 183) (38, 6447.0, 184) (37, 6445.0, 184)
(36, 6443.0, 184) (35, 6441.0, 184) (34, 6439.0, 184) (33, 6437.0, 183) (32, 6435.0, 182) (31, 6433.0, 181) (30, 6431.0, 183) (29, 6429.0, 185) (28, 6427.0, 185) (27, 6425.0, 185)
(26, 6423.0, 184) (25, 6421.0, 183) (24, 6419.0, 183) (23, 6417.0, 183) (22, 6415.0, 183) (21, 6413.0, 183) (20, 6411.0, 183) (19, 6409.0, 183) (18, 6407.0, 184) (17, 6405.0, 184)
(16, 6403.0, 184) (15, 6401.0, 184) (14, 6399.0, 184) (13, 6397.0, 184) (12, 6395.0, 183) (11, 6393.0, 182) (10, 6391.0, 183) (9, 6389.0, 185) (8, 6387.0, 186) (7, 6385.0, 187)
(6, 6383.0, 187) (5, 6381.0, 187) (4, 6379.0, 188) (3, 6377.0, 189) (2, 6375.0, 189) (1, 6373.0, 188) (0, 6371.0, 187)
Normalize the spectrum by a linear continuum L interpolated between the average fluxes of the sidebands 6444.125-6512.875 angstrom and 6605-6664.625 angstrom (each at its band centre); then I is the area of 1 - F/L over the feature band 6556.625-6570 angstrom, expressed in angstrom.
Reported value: 1.87 angstrom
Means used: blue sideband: 181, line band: 153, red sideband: 176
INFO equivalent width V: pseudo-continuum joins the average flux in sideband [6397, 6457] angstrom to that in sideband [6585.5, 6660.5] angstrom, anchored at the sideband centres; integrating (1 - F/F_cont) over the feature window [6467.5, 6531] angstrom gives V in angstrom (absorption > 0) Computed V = 0.4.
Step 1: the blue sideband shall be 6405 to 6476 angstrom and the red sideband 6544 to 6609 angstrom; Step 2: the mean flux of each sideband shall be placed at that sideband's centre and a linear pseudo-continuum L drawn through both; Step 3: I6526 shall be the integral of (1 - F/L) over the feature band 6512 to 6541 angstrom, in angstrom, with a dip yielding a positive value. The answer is -0.8 angstrom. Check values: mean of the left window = 183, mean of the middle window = 180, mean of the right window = 170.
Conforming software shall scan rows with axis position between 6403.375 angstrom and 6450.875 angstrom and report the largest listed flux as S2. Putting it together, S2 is 185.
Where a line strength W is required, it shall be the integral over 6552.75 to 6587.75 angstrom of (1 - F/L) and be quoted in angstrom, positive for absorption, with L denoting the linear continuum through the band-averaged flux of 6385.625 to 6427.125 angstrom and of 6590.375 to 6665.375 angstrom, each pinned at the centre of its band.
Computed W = 2.4 angstrom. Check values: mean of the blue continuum 184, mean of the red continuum 176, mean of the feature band 166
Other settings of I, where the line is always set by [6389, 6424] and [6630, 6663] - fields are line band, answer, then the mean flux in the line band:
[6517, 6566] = 2.0 angstrom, 172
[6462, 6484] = 0.1 angstrom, 180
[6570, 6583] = 0.4 angstrom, 173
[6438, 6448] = -0.1 angstrom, 184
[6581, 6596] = 0.2 angstrom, 176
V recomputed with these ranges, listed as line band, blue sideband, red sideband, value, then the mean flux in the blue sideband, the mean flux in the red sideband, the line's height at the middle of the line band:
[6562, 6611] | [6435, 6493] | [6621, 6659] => 1.73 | 182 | 176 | 178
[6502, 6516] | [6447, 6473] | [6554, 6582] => -0.67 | 182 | 163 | 173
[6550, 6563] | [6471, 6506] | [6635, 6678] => 1.08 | 179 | 176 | 178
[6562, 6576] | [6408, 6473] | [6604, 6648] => 1.51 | 183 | 177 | 179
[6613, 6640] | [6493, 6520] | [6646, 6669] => 0.02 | 180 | 175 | 176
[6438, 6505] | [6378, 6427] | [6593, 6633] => 0.26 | 184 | 176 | 182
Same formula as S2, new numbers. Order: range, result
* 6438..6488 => 184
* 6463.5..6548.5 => 183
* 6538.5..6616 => 179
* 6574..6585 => 177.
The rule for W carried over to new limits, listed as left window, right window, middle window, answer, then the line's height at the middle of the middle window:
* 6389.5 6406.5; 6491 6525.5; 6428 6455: -0.2 angstrom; 182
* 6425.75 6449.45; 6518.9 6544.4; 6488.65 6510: 0.2 angstrom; 180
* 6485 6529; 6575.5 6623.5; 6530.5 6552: 0.1 angstrom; 178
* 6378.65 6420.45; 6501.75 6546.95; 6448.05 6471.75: 0.0 angstrom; 182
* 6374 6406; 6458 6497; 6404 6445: 0.0 angstrom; 183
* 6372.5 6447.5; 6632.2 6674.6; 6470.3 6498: 0.3 angstrom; 182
